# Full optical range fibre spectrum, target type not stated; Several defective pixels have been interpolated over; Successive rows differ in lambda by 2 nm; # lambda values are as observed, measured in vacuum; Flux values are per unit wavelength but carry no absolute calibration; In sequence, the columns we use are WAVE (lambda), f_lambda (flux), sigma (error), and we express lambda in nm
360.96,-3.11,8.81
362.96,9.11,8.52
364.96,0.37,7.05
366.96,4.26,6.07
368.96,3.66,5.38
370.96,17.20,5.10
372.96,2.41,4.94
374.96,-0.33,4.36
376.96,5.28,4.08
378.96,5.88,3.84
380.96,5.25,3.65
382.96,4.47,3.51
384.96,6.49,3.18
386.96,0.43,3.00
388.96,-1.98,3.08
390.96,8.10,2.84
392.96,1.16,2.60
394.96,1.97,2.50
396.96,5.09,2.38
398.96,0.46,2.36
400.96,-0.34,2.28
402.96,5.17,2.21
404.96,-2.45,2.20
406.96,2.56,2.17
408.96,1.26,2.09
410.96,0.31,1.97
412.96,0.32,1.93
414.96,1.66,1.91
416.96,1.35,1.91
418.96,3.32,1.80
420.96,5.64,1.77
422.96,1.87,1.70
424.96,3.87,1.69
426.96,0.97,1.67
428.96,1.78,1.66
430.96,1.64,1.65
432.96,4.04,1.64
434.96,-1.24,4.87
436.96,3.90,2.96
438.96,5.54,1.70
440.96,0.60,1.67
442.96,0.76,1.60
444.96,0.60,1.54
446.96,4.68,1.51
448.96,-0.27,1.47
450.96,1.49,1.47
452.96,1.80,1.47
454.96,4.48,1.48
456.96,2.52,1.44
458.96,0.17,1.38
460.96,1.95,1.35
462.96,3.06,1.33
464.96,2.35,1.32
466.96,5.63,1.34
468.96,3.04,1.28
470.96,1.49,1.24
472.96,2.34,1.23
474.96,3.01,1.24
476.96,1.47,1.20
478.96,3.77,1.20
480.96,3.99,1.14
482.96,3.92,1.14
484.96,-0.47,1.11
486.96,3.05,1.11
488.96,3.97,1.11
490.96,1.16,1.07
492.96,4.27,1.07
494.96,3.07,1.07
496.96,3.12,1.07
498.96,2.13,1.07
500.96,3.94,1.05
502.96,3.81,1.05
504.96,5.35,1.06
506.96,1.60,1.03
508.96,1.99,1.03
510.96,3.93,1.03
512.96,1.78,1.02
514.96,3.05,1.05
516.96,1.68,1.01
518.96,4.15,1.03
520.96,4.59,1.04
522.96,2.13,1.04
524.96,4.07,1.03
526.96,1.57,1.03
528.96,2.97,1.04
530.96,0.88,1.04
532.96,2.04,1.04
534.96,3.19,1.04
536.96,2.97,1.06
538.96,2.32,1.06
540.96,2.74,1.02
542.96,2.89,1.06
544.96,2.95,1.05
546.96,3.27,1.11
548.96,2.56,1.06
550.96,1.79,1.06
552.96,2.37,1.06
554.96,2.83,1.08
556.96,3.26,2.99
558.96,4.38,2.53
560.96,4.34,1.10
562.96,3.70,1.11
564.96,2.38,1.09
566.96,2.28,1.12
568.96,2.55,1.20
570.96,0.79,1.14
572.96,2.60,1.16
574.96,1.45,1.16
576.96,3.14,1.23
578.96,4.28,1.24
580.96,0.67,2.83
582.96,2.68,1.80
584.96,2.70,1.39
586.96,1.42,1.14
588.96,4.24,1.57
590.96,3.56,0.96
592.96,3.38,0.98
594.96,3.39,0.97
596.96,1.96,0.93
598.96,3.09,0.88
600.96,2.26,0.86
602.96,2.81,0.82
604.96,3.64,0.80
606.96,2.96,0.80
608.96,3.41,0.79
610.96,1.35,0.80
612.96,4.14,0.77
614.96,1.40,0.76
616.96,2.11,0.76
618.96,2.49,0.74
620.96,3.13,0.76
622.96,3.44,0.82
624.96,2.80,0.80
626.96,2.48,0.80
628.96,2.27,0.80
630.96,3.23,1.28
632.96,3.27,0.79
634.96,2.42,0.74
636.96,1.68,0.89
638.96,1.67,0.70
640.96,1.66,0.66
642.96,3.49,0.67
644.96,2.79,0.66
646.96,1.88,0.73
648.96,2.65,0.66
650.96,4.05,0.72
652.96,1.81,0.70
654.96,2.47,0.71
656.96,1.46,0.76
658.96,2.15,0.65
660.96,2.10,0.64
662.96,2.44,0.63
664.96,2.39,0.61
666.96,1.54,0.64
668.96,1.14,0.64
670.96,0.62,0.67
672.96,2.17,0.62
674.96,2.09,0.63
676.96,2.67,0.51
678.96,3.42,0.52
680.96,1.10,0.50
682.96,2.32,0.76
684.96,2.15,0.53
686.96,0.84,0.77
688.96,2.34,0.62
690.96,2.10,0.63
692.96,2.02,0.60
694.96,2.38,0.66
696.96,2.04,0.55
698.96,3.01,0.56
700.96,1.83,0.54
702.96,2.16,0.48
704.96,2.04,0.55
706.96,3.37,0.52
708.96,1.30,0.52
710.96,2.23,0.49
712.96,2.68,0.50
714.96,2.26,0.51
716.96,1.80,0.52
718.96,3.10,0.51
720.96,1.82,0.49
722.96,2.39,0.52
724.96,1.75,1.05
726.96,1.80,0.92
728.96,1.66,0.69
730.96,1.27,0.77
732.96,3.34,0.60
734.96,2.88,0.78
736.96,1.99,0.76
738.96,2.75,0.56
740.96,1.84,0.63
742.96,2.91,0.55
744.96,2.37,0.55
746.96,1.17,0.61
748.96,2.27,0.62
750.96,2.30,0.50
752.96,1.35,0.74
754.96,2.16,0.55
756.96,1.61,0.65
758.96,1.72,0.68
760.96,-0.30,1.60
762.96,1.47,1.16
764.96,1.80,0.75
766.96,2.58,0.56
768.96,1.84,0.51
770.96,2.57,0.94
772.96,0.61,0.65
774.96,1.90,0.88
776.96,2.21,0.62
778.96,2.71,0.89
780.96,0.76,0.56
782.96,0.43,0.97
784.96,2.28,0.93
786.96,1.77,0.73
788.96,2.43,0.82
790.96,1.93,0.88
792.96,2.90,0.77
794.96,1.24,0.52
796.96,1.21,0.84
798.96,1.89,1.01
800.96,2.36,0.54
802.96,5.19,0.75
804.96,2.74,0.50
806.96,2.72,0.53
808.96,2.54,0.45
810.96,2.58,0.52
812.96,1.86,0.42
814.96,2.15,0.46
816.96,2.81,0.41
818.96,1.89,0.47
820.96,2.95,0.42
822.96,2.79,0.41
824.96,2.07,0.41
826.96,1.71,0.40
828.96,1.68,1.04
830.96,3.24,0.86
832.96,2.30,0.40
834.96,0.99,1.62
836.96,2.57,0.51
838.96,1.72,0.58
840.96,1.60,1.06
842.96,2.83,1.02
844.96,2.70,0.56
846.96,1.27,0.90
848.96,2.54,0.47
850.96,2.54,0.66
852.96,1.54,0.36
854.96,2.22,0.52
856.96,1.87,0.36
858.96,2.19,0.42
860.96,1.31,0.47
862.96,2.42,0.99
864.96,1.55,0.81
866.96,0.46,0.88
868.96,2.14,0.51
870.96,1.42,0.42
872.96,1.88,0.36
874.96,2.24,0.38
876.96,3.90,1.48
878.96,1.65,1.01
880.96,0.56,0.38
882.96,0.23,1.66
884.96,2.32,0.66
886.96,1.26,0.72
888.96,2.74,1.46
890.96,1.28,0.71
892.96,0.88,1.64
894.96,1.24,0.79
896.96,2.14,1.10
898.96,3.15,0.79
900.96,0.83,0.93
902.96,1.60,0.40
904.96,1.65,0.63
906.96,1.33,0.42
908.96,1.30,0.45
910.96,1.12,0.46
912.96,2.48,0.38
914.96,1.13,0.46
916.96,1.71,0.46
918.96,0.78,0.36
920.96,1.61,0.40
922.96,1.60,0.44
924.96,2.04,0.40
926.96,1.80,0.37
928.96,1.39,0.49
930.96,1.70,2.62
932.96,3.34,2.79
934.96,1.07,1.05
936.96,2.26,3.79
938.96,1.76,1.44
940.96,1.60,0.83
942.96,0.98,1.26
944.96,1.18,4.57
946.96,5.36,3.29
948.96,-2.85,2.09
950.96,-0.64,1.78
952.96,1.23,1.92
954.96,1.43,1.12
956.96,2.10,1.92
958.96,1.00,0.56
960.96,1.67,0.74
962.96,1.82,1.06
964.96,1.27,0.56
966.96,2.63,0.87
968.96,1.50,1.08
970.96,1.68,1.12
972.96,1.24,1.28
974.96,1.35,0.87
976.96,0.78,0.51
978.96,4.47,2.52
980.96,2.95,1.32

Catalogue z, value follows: 0.223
